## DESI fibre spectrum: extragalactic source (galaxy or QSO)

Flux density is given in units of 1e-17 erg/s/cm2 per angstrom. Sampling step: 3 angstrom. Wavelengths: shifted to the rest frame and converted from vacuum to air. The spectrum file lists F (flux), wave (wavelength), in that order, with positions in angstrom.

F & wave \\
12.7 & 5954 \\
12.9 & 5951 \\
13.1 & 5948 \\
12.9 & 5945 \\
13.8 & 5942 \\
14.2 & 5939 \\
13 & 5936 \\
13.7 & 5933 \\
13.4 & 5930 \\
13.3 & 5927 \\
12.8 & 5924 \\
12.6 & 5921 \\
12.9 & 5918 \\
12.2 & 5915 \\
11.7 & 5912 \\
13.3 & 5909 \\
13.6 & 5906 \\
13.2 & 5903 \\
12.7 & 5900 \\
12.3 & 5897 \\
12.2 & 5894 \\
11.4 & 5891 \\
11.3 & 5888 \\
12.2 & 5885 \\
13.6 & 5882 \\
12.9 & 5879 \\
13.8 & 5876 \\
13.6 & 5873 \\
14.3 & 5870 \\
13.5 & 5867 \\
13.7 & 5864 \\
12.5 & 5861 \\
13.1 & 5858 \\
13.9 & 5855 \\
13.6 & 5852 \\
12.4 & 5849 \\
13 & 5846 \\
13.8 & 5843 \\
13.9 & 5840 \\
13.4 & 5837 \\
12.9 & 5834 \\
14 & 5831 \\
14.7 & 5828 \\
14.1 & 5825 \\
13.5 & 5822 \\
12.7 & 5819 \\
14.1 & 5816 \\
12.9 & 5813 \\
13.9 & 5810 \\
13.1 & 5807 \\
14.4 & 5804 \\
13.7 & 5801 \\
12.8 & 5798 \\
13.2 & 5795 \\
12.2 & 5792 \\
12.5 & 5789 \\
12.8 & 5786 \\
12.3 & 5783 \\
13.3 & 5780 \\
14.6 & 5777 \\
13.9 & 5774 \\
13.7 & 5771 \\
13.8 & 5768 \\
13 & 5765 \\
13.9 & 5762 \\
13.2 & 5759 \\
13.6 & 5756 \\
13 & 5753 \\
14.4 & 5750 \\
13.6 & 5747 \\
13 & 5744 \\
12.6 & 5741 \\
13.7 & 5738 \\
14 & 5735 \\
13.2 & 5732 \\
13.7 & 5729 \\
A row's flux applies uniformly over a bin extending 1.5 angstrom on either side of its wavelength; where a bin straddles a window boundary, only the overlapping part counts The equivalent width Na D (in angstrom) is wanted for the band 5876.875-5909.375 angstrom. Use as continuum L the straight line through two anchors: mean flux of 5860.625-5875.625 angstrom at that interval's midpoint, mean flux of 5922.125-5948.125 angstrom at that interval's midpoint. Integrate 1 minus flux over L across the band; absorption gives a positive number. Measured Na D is 2.19 angstrom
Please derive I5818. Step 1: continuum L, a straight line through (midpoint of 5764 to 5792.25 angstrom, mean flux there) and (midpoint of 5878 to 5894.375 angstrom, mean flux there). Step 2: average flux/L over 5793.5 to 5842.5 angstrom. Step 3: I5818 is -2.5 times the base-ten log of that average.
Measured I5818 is -0.06 mag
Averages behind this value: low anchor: 13.3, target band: 13.6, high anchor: 12.3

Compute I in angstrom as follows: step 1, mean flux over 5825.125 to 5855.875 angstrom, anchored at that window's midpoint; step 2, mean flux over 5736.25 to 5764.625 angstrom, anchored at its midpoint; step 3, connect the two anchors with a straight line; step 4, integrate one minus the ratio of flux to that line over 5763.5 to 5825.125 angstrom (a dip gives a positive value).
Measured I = 0.7 angstrom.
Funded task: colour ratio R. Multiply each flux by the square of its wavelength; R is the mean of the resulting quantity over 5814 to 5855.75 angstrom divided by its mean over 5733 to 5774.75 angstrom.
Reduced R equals 1.03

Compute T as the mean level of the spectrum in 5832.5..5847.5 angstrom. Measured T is 13.4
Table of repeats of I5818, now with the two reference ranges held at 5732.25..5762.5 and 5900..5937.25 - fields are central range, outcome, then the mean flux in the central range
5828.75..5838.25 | -0.03 mag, 13.5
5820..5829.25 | -0.06 mag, 14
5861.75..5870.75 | -0.05 mag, 13.7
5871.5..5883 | -0.03 mag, 13.5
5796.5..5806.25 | -0.02 mag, 13.6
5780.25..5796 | 0.06 mag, 12.6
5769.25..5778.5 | -0.05 mag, 14.1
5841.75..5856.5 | -0.01 mag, 13.3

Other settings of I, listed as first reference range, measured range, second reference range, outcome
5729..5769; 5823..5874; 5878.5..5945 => -1.8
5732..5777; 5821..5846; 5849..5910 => -1.0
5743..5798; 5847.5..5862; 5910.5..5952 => 0.1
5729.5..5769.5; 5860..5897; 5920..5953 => 1.2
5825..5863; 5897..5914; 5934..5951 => 0.7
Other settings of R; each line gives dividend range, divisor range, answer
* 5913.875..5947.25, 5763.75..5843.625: 1.02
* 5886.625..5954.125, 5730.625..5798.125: 1.02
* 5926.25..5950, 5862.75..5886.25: 1.02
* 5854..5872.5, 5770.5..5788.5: 1.04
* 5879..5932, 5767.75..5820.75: 0.99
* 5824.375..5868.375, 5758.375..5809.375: 1.03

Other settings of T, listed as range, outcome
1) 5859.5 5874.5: 13.5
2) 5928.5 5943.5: 13.6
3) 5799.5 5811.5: 13.8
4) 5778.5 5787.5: 12.8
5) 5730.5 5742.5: 13.4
